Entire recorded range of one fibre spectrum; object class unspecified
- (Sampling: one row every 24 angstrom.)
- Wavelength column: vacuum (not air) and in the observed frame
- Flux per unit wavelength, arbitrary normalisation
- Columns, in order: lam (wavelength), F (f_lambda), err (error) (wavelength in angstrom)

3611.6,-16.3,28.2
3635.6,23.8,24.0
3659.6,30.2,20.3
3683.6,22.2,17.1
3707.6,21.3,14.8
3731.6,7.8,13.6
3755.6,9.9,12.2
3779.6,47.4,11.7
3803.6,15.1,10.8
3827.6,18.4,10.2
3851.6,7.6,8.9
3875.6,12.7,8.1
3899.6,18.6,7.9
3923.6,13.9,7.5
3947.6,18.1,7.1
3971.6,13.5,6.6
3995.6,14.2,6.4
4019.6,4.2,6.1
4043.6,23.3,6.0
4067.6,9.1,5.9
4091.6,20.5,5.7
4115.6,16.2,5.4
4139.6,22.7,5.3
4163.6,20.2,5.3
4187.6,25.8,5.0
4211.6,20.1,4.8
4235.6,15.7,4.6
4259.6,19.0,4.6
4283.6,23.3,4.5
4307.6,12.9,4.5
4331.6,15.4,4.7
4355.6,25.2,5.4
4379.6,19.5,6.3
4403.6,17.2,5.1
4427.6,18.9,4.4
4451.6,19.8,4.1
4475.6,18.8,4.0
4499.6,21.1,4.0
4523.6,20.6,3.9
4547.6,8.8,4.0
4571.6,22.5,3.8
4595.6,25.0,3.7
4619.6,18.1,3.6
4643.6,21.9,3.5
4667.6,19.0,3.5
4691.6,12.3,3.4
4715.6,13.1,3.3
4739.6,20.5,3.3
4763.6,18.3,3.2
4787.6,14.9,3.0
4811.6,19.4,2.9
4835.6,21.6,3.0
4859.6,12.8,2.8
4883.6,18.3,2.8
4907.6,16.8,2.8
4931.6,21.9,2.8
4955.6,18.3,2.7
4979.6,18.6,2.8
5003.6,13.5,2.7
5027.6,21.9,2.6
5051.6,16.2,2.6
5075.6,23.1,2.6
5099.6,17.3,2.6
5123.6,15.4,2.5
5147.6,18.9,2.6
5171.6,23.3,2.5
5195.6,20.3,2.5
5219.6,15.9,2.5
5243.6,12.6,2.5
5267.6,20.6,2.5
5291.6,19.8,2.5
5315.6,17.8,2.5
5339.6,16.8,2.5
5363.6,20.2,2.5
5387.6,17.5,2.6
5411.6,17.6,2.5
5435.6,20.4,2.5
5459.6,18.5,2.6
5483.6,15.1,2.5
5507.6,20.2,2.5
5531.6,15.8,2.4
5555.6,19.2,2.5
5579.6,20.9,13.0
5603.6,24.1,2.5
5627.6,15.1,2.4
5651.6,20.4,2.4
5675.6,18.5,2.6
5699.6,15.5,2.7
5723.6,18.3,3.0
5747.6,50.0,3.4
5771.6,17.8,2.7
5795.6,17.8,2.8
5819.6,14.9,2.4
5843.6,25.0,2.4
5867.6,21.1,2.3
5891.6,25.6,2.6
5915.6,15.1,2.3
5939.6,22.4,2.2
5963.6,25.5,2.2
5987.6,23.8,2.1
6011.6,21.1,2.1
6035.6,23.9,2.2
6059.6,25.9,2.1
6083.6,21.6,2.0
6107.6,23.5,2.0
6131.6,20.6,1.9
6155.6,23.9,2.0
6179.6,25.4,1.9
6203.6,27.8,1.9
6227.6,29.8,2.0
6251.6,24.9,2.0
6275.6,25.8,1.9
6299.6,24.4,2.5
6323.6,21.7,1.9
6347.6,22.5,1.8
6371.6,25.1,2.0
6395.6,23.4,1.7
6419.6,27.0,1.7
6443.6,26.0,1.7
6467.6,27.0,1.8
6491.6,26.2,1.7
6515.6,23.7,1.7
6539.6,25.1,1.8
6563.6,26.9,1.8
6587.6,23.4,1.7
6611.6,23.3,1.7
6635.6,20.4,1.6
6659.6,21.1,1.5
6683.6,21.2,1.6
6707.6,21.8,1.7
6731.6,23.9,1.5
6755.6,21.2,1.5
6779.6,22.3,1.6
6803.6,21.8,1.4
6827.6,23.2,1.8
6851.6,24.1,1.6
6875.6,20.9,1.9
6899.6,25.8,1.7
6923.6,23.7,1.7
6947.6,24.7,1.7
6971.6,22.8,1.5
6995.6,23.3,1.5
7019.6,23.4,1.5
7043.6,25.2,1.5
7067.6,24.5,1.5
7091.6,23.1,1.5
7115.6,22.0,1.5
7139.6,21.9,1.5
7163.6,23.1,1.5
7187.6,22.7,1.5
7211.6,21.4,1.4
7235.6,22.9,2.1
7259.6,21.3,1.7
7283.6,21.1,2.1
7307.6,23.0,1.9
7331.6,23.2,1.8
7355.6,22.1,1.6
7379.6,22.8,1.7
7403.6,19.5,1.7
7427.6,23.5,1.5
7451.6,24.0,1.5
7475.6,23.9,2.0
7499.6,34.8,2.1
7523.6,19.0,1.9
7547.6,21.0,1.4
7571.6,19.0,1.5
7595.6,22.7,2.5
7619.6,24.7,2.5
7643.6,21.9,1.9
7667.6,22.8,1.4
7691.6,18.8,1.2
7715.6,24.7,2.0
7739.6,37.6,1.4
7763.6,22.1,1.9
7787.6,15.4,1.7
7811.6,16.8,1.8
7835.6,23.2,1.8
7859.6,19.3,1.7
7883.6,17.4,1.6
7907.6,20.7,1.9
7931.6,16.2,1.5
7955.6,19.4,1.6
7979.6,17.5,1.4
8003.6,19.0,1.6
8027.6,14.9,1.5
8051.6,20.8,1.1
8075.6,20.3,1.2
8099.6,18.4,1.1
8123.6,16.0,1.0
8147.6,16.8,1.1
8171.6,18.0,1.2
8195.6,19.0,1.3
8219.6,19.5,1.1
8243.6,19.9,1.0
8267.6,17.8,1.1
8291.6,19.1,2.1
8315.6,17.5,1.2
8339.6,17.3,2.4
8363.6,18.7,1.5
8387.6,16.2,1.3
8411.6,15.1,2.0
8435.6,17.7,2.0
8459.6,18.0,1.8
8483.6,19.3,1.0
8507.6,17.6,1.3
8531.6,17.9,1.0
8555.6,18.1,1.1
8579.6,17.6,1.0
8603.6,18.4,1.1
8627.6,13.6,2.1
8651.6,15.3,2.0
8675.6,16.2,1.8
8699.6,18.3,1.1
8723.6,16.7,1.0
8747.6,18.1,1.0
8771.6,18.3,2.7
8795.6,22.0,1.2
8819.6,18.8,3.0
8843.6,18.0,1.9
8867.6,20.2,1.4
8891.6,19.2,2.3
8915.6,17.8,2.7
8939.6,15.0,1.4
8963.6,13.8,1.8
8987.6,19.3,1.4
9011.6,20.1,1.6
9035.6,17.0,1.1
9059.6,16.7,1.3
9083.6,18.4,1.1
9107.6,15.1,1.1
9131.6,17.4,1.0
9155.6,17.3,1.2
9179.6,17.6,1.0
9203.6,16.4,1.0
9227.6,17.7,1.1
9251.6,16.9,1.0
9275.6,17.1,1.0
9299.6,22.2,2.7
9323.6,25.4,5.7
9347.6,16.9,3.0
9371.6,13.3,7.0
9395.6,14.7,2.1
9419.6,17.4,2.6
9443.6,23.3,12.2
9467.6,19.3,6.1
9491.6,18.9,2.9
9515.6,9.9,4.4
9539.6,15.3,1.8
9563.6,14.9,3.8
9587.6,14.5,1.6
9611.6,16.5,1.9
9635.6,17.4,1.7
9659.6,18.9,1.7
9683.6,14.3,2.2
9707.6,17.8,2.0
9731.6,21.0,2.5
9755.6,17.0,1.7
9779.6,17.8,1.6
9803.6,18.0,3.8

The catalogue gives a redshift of 0.543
